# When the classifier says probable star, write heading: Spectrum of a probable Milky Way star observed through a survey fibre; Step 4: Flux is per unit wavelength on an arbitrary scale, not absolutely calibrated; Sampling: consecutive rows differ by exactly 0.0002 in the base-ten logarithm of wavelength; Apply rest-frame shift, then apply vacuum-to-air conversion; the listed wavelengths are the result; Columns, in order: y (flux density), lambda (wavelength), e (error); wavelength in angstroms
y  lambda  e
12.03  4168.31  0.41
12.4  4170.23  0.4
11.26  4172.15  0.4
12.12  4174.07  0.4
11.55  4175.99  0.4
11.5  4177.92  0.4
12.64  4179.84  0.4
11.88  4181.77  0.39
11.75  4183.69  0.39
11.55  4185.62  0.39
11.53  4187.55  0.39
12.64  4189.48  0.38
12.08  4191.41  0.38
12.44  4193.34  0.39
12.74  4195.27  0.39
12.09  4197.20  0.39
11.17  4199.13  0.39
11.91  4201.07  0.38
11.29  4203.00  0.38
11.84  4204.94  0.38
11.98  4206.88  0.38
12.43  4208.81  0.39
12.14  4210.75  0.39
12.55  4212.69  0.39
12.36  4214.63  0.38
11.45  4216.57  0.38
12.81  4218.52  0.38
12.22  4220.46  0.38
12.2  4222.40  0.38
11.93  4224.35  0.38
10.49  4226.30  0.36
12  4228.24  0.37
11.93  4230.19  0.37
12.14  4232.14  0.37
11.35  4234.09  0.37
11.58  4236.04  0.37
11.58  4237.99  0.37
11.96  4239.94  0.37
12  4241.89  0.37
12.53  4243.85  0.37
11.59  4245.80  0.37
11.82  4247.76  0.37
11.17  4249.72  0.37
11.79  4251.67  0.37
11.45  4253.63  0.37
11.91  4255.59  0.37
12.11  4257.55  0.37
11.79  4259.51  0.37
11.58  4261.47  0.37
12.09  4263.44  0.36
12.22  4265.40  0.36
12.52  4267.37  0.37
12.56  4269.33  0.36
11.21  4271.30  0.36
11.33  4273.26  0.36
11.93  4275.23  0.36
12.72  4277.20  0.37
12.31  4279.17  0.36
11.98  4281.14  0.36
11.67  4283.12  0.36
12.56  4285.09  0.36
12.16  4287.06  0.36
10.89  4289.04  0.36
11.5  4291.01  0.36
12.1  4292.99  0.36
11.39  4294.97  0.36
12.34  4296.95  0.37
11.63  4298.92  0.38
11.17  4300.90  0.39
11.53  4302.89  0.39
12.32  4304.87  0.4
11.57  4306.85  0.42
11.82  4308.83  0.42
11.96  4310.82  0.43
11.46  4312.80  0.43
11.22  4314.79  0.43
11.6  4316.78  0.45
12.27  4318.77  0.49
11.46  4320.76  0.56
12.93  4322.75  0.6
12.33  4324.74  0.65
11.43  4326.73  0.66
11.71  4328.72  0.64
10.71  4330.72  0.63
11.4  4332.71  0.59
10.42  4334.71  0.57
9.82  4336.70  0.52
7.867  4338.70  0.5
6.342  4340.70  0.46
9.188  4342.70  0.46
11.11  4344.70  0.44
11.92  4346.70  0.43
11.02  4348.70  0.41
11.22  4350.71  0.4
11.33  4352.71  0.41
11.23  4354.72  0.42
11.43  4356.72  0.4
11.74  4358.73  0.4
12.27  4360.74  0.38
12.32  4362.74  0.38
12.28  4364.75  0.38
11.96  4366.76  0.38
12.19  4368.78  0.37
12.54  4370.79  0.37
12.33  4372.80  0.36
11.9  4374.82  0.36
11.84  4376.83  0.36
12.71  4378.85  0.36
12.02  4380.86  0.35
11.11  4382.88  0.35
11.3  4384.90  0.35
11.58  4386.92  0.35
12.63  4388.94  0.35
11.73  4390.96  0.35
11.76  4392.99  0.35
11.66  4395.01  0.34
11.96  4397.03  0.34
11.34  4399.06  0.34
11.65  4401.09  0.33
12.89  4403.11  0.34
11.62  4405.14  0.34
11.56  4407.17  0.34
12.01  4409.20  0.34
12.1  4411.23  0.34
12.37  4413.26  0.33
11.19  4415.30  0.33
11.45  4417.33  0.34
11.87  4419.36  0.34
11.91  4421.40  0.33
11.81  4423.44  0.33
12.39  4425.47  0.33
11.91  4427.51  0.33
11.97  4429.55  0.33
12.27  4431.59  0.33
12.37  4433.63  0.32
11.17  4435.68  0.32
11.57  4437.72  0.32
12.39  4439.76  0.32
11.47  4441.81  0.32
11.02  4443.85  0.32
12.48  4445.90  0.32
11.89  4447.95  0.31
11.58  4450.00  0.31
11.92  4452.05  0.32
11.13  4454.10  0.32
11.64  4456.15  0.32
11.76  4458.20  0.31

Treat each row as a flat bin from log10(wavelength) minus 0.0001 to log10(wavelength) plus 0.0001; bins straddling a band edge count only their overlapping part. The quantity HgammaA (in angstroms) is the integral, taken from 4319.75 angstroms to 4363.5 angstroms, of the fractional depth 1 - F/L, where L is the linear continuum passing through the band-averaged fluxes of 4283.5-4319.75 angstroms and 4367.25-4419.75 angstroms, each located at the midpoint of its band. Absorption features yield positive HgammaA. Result 3.2 angstroms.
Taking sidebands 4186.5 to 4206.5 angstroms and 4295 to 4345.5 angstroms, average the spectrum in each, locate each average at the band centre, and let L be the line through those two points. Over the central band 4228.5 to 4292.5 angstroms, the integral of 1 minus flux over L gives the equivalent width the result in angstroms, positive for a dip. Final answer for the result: -2.0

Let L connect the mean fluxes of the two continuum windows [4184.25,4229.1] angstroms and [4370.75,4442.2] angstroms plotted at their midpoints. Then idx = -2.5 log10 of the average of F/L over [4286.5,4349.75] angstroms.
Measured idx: 0.07 mag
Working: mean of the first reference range 12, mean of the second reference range 11.9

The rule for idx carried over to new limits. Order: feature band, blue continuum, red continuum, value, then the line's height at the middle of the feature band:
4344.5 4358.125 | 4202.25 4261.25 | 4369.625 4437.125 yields 0.05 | 11.9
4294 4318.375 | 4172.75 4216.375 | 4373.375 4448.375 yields 0.02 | 11.9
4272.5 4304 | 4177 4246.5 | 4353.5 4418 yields 0.01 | 11.9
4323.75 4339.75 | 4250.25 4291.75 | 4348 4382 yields 0.12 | 11.9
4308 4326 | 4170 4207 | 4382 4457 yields 0.00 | 11.8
